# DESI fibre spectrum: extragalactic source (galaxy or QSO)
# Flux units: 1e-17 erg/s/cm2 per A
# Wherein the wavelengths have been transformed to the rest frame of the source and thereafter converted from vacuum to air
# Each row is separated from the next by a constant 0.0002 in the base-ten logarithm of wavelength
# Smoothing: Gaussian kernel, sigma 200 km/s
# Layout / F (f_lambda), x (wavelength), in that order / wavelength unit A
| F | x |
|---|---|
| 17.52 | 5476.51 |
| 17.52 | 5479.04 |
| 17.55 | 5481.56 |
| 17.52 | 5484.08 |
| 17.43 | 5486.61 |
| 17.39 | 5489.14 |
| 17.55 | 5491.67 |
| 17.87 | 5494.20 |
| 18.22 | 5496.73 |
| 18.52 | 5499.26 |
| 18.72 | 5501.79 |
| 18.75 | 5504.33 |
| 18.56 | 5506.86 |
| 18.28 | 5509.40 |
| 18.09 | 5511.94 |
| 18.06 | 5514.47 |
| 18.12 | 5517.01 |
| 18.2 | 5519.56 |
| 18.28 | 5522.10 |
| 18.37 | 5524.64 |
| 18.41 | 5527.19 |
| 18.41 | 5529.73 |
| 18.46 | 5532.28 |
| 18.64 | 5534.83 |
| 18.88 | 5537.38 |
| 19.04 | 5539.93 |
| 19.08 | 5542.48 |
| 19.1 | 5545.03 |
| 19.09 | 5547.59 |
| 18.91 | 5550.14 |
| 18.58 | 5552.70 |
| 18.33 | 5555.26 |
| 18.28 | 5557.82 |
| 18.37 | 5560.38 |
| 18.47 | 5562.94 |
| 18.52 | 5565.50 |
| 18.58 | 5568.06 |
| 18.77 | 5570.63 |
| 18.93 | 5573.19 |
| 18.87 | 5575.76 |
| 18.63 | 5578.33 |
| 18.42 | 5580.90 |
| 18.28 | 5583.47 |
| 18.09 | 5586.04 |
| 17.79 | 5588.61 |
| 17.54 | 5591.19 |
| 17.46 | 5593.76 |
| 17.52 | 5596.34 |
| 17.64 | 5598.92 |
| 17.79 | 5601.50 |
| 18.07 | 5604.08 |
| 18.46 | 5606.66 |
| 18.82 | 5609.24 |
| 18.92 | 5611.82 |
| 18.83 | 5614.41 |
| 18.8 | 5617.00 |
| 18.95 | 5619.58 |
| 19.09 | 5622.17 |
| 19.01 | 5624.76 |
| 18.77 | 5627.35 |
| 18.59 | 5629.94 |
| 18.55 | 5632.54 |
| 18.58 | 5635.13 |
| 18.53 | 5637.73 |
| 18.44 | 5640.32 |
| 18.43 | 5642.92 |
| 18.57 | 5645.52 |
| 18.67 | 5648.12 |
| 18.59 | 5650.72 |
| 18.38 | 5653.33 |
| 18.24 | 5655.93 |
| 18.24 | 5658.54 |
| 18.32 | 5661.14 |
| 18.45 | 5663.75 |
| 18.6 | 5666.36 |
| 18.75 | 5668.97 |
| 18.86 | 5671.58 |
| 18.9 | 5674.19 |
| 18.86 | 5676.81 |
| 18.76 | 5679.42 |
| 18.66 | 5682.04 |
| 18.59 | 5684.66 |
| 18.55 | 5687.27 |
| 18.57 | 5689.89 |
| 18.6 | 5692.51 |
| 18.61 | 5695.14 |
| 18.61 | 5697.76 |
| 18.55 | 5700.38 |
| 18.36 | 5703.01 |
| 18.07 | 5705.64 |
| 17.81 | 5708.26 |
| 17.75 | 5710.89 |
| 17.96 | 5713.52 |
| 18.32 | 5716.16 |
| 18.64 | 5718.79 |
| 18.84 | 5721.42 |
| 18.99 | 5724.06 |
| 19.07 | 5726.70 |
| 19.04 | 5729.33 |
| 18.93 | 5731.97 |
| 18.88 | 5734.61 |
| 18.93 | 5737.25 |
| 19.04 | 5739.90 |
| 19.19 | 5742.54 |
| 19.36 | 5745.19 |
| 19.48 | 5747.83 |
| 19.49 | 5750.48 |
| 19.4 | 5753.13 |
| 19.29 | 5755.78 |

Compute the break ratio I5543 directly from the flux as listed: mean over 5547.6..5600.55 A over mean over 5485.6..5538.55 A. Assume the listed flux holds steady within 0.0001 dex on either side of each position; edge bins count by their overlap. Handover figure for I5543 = 1.00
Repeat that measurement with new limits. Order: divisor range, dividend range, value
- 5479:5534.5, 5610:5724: 1.02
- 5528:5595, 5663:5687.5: 1.01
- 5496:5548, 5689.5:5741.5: 1.00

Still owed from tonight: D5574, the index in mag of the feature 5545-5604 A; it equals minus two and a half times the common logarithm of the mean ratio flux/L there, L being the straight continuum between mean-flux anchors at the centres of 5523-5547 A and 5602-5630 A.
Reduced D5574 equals 0.02 mag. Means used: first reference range 18.7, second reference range 18.7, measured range 18.3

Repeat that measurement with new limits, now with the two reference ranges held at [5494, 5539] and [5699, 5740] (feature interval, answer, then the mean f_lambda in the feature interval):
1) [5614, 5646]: -0.01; 18.7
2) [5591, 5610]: 0.03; 17.9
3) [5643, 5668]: 0.00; 18.5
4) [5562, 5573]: -0.01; 18.6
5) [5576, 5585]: 0.00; 18.5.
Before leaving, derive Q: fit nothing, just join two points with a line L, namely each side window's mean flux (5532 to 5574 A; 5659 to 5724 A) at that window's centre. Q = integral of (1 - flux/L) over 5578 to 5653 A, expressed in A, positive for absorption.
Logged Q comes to 0.86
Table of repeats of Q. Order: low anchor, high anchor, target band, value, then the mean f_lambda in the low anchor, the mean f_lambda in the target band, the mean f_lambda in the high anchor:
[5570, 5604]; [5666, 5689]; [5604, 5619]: -0.35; 18.1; 18.7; 18.7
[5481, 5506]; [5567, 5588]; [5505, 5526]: -0.16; 18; 18.3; 18.5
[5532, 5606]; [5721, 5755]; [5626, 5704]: 1.03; 18.4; 18.6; 19.1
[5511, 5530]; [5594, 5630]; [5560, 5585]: -0.28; 18.2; 18.6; 18.5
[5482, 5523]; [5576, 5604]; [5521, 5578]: -2.02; 18.1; 18.7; 18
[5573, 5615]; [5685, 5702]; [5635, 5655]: -0.12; 18.2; 18.5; 18.6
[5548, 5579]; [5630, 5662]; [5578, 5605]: 0.97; 18.6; 17.9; 18.5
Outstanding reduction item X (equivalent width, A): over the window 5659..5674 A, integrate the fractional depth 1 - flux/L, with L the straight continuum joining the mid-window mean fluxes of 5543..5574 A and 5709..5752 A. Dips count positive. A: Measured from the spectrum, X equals 0.15 A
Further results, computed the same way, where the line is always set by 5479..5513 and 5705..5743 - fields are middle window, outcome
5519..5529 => -0.1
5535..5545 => -0.5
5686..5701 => 0.0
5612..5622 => -0.3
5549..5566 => -0.3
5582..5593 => 0.2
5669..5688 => -0.2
